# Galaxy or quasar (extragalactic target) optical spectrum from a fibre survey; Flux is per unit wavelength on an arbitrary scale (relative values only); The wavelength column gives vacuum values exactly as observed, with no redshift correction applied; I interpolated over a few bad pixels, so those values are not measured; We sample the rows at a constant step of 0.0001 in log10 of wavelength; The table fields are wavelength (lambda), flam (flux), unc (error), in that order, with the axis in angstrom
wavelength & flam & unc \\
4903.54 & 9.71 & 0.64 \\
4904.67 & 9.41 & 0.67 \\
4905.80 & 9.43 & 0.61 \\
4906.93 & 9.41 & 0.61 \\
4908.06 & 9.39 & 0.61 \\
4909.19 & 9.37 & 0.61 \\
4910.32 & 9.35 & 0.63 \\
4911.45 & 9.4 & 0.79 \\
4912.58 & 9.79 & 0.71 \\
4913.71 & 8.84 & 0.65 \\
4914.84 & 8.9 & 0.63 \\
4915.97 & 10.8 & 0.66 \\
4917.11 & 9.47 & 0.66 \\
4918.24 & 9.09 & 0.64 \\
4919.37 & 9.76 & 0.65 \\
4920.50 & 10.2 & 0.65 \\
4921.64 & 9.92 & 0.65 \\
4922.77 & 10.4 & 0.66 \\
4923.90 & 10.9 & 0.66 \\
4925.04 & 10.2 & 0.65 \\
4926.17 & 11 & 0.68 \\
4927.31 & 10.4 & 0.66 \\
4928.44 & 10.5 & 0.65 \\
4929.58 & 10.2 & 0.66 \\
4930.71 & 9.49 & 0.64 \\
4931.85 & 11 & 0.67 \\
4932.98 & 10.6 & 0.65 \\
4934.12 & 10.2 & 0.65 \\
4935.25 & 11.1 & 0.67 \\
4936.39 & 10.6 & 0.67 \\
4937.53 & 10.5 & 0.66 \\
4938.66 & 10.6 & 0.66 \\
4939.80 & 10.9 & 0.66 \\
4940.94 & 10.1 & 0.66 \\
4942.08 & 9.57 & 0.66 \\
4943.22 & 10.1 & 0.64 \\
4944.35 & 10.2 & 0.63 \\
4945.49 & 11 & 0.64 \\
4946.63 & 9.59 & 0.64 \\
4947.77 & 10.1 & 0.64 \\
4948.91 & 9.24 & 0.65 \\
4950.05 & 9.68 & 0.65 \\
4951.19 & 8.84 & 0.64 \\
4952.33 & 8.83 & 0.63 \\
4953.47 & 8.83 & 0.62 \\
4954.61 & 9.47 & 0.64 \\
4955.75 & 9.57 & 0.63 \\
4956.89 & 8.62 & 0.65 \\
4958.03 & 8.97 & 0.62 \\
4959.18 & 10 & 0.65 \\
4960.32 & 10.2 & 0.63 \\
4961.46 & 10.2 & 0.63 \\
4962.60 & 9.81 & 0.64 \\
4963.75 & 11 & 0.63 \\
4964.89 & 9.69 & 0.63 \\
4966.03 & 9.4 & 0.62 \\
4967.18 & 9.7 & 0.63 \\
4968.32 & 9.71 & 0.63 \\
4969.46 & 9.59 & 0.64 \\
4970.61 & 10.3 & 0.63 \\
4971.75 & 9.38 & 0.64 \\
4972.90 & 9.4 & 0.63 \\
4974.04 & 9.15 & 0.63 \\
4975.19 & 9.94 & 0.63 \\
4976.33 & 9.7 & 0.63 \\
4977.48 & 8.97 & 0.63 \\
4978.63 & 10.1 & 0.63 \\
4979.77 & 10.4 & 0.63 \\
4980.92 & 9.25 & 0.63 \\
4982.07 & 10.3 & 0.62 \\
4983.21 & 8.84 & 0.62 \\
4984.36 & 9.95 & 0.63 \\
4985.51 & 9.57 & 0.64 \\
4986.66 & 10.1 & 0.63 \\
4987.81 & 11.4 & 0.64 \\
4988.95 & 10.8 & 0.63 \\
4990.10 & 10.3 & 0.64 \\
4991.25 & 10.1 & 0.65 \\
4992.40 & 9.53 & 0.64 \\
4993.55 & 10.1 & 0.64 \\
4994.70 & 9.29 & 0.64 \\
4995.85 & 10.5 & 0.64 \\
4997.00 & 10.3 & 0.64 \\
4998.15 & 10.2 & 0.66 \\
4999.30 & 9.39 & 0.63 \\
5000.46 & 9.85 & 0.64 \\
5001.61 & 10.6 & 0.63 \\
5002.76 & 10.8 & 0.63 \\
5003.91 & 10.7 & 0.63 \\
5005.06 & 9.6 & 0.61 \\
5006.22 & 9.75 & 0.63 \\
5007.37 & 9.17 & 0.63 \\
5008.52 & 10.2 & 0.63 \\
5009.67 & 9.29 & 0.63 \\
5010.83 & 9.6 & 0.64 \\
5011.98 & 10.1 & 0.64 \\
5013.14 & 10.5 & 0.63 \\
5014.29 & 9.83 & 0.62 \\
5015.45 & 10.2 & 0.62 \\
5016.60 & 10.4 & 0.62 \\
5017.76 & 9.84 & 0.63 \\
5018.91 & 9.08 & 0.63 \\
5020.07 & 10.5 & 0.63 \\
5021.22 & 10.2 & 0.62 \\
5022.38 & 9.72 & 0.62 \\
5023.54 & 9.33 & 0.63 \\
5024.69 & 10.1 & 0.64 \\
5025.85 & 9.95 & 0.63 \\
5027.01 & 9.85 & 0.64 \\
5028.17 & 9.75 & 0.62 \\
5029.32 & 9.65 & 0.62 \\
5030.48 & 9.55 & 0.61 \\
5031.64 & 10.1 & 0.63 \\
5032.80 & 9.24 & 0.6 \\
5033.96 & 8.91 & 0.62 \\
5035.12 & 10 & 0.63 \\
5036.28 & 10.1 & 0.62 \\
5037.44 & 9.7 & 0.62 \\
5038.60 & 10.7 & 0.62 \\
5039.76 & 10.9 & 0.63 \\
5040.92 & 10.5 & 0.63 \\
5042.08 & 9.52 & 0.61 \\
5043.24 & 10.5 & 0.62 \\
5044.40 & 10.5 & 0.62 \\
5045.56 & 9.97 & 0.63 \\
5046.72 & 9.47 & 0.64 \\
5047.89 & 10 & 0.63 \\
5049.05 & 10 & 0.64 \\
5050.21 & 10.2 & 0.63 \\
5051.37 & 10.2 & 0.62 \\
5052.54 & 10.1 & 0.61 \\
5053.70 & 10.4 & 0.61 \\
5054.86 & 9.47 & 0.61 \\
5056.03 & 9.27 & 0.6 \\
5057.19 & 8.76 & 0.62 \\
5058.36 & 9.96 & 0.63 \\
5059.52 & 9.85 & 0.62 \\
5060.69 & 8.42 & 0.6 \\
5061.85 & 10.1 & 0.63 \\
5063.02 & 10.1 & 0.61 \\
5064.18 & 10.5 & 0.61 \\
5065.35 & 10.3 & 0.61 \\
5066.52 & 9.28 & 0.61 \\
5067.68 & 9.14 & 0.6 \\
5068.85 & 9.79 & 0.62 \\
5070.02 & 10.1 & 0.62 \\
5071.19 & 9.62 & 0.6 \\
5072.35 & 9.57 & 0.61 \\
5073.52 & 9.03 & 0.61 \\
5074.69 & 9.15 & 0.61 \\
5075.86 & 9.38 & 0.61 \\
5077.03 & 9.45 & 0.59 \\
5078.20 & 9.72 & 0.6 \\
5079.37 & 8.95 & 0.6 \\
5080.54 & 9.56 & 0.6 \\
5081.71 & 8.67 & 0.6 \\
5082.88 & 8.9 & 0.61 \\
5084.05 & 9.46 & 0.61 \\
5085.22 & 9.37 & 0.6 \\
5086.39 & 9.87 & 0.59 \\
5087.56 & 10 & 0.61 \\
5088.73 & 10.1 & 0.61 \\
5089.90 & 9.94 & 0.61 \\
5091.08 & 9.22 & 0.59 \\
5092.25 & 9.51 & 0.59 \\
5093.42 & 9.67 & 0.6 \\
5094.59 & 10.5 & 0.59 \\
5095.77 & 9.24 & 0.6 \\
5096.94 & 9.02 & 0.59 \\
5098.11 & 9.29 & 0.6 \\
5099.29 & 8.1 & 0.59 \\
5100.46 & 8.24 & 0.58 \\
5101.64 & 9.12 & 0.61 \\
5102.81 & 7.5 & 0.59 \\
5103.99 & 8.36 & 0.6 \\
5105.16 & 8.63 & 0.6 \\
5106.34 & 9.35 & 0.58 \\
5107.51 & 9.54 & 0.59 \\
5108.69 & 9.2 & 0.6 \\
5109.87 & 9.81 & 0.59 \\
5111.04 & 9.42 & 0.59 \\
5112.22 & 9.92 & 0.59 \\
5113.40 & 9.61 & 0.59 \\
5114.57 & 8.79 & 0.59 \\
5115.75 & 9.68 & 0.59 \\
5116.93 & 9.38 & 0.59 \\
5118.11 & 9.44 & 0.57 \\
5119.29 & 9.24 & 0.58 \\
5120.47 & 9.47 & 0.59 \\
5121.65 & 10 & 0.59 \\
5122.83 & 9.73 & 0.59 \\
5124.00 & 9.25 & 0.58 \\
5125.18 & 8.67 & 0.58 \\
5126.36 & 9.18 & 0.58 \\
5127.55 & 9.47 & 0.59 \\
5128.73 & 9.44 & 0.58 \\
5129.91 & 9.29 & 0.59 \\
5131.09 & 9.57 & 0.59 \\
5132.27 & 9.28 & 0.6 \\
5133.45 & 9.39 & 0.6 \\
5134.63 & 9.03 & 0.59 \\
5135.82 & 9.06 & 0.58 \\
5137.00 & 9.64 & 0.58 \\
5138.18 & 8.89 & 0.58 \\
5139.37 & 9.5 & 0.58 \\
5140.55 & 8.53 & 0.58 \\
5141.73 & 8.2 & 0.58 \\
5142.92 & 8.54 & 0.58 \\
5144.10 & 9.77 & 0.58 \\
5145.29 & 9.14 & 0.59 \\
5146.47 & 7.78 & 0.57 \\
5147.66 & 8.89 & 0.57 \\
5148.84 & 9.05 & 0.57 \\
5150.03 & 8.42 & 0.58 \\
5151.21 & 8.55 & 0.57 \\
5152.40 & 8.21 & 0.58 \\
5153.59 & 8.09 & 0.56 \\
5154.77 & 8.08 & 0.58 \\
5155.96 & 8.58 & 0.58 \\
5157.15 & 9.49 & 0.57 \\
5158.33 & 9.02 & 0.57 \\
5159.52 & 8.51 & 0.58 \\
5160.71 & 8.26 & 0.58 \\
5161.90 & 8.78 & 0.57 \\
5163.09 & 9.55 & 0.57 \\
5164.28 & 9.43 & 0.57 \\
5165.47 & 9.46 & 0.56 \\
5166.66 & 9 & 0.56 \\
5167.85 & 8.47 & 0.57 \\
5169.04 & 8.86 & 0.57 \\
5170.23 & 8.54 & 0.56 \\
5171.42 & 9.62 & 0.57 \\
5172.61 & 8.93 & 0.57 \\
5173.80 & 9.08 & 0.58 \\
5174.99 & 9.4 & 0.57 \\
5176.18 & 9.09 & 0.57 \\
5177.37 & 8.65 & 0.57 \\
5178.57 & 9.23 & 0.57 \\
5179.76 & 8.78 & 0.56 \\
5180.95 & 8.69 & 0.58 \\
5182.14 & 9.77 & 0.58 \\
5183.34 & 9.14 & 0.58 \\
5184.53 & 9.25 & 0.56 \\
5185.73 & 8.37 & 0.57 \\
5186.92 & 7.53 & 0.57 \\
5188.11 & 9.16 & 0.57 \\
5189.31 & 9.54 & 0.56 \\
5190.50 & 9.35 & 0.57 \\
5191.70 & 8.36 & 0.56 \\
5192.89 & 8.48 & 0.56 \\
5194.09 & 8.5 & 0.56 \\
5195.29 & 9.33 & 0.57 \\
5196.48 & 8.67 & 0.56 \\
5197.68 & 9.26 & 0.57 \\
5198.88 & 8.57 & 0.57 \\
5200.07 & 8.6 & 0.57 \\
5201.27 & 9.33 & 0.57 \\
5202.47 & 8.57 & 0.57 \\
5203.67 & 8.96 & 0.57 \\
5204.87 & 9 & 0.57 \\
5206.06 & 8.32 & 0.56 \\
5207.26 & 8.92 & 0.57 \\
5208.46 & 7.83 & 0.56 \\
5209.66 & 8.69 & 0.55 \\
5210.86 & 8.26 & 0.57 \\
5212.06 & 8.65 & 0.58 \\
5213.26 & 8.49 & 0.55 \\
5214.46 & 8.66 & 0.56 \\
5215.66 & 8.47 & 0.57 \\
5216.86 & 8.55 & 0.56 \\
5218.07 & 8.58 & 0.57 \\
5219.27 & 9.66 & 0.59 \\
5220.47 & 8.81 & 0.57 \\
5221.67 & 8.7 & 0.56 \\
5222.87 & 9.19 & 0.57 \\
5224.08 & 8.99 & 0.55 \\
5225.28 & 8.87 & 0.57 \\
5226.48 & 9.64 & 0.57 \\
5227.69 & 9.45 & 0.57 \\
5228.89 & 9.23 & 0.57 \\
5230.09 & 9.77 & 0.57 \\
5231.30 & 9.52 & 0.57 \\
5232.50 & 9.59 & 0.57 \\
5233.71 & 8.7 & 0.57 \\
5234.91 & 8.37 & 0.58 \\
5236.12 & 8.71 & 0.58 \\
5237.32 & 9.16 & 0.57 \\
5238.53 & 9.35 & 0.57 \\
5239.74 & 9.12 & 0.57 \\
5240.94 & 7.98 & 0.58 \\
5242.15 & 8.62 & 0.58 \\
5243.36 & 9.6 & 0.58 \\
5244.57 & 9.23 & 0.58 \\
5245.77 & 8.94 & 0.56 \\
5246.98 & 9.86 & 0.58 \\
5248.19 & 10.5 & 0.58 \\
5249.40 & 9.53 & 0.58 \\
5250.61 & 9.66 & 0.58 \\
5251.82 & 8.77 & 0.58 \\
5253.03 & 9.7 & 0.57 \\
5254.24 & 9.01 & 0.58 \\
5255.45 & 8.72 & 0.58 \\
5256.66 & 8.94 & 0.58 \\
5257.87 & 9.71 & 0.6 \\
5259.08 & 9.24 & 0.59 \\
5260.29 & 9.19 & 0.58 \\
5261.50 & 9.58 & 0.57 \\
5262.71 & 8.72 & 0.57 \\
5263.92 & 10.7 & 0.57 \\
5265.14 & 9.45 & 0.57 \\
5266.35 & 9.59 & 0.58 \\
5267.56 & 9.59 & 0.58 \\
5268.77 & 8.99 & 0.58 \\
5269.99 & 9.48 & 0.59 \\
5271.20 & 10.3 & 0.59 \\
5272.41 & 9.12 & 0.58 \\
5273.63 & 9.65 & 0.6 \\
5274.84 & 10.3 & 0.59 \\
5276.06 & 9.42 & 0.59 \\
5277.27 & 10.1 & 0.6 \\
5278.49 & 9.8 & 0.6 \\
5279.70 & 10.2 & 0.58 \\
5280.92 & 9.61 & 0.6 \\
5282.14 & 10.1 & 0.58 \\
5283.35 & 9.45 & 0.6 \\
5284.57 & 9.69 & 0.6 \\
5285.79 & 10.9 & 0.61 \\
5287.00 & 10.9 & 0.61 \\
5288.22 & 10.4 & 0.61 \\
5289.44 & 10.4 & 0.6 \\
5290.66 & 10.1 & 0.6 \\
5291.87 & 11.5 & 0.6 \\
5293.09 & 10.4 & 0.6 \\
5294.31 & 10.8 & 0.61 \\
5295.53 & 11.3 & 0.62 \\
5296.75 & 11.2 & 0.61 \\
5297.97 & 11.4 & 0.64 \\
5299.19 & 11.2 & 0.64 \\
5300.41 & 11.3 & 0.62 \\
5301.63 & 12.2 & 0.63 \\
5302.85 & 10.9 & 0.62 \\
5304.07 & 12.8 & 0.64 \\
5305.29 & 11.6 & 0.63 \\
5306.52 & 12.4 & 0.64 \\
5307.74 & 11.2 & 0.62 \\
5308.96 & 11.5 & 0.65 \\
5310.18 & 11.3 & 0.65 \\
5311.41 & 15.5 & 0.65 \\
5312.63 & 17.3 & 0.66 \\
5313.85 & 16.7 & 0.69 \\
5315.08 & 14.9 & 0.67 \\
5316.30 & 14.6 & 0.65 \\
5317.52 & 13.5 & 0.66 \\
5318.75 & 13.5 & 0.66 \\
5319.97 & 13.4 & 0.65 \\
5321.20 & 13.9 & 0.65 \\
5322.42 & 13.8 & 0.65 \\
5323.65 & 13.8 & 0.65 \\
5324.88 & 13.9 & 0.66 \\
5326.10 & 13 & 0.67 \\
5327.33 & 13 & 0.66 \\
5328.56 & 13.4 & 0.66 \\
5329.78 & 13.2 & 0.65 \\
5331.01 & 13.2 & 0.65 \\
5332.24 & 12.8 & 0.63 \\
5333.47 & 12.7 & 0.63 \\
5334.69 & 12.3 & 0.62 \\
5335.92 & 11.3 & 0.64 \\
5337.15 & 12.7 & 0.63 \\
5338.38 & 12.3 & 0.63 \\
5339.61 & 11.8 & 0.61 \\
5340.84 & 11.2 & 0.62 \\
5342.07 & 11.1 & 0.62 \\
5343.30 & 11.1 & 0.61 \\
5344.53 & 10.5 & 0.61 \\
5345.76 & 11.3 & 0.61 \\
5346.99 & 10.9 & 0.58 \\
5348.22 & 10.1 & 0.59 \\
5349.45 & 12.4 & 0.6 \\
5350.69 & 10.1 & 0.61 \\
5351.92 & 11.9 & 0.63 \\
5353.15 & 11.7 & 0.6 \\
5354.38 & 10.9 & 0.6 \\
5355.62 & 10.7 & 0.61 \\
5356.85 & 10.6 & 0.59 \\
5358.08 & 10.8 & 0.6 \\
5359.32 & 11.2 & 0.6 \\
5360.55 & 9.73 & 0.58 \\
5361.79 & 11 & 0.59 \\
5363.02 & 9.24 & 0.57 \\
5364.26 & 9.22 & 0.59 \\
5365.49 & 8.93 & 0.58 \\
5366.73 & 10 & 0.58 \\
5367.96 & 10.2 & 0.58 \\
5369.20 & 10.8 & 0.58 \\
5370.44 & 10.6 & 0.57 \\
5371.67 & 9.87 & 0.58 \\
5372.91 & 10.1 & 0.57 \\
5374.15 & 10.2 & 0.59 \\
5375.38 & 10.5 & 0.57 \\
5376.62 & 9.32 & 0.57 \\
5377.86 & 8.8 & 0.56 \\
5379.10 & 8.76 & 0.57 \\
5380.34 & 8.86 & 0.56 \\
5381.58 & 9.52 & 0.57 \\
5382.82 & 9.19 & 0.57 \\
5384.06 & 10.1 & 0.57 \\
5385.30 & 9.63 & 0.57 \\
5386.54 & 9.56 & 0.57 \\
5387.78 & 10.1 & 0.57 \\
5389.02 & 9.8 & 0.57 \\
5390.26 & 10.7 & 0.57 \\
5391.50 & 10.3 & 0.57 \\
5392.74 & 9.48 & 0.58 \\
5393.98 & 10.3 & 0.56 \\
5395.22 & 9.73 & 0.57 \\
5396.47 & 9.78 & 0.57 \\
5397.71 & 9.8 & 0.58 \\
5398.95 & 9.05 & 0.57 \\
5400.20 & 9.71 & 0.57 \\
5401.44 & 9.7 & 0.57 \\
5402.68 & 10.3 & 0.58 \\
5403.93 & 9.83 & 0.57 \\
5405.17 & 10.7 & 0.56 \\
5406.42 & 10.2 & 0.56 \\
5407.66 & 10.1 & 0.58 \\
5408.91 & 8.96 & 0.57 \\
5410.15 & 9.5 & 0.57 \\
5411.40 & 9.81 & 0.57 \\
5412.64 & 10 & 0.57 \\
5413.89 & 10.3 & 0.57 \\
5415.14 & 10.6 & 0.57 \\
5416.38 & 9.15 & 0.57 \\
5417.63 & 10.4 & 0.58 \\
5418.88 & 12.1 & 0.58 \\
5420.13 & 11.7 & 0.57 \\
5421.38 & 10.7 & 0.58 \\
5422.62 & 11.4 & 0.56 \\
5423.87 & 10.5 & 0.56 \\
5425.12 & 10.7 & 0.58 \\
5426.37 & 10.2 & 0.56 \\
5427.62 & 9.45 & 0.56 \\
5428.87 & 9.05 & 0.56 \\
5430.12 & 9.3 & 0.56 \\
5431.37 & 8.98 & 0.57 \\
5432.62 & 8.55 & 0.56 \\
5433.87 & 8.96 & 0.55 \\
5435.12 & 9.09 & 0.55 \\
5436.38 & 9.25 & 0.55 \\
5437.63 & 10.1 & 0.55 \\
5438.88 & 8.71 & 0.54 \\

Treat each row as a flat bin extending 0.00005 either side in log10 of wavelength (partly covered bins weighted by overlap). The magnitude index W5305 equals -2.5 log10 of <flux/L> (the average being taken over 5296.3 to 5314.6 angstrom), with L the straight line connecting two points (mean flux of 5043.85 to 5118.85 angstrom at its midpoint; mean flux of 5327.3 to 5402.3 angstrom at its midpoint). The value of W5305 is -0.21 mag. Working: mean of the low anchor 9.48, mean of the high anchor 10.6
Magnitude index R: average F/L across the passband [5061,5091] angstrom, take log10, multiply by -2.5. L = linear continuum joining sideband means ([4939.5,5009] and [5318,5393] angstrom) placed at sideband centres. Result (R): 0.06 mag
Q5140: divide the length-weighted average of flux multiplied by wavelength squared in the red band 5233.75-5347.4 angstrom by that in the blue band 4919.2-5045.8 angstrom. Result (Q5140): 1.2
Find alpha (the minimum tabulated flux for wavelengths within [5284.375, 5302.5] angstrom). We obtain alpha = 9.69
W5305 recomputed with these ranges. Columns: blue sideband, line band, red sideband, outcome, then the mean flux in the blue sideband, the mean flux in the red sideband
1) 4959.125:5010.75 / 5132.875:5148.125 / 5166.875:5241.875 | 0.029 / 9.92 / 8.89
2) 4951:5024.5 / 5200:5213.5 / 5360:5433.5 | 0.145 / 9.84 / 9.91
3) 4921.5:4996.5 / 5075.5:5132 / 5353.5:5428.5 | 0.077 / 9.97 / 10.1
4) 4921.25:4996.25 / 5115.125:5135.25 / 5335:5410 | 0.080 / 9.97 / 10.3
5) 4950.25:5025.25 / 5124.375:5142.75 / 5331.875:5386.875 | 0.113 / 9.83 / 10.6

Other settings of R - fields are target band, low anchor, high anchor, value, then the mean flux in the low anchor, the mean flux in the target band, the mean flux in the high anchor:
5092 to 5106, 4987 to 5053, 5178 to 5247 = 0.07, 10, 8.92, 8.91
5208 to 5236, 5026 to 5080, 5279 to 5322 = 0.26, 9.78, 8.9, 12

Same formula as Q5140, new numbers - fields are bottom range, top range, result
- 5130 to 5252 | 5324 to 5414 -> 1.27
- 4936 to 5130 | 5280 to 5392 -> 1.31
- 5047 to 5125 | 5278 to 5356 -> 1.38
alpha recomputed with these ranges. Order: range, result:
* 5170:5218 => 7.53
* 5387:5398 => 9.48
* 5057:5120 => 7.5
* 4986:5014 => 9.17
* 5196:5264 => 7.83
